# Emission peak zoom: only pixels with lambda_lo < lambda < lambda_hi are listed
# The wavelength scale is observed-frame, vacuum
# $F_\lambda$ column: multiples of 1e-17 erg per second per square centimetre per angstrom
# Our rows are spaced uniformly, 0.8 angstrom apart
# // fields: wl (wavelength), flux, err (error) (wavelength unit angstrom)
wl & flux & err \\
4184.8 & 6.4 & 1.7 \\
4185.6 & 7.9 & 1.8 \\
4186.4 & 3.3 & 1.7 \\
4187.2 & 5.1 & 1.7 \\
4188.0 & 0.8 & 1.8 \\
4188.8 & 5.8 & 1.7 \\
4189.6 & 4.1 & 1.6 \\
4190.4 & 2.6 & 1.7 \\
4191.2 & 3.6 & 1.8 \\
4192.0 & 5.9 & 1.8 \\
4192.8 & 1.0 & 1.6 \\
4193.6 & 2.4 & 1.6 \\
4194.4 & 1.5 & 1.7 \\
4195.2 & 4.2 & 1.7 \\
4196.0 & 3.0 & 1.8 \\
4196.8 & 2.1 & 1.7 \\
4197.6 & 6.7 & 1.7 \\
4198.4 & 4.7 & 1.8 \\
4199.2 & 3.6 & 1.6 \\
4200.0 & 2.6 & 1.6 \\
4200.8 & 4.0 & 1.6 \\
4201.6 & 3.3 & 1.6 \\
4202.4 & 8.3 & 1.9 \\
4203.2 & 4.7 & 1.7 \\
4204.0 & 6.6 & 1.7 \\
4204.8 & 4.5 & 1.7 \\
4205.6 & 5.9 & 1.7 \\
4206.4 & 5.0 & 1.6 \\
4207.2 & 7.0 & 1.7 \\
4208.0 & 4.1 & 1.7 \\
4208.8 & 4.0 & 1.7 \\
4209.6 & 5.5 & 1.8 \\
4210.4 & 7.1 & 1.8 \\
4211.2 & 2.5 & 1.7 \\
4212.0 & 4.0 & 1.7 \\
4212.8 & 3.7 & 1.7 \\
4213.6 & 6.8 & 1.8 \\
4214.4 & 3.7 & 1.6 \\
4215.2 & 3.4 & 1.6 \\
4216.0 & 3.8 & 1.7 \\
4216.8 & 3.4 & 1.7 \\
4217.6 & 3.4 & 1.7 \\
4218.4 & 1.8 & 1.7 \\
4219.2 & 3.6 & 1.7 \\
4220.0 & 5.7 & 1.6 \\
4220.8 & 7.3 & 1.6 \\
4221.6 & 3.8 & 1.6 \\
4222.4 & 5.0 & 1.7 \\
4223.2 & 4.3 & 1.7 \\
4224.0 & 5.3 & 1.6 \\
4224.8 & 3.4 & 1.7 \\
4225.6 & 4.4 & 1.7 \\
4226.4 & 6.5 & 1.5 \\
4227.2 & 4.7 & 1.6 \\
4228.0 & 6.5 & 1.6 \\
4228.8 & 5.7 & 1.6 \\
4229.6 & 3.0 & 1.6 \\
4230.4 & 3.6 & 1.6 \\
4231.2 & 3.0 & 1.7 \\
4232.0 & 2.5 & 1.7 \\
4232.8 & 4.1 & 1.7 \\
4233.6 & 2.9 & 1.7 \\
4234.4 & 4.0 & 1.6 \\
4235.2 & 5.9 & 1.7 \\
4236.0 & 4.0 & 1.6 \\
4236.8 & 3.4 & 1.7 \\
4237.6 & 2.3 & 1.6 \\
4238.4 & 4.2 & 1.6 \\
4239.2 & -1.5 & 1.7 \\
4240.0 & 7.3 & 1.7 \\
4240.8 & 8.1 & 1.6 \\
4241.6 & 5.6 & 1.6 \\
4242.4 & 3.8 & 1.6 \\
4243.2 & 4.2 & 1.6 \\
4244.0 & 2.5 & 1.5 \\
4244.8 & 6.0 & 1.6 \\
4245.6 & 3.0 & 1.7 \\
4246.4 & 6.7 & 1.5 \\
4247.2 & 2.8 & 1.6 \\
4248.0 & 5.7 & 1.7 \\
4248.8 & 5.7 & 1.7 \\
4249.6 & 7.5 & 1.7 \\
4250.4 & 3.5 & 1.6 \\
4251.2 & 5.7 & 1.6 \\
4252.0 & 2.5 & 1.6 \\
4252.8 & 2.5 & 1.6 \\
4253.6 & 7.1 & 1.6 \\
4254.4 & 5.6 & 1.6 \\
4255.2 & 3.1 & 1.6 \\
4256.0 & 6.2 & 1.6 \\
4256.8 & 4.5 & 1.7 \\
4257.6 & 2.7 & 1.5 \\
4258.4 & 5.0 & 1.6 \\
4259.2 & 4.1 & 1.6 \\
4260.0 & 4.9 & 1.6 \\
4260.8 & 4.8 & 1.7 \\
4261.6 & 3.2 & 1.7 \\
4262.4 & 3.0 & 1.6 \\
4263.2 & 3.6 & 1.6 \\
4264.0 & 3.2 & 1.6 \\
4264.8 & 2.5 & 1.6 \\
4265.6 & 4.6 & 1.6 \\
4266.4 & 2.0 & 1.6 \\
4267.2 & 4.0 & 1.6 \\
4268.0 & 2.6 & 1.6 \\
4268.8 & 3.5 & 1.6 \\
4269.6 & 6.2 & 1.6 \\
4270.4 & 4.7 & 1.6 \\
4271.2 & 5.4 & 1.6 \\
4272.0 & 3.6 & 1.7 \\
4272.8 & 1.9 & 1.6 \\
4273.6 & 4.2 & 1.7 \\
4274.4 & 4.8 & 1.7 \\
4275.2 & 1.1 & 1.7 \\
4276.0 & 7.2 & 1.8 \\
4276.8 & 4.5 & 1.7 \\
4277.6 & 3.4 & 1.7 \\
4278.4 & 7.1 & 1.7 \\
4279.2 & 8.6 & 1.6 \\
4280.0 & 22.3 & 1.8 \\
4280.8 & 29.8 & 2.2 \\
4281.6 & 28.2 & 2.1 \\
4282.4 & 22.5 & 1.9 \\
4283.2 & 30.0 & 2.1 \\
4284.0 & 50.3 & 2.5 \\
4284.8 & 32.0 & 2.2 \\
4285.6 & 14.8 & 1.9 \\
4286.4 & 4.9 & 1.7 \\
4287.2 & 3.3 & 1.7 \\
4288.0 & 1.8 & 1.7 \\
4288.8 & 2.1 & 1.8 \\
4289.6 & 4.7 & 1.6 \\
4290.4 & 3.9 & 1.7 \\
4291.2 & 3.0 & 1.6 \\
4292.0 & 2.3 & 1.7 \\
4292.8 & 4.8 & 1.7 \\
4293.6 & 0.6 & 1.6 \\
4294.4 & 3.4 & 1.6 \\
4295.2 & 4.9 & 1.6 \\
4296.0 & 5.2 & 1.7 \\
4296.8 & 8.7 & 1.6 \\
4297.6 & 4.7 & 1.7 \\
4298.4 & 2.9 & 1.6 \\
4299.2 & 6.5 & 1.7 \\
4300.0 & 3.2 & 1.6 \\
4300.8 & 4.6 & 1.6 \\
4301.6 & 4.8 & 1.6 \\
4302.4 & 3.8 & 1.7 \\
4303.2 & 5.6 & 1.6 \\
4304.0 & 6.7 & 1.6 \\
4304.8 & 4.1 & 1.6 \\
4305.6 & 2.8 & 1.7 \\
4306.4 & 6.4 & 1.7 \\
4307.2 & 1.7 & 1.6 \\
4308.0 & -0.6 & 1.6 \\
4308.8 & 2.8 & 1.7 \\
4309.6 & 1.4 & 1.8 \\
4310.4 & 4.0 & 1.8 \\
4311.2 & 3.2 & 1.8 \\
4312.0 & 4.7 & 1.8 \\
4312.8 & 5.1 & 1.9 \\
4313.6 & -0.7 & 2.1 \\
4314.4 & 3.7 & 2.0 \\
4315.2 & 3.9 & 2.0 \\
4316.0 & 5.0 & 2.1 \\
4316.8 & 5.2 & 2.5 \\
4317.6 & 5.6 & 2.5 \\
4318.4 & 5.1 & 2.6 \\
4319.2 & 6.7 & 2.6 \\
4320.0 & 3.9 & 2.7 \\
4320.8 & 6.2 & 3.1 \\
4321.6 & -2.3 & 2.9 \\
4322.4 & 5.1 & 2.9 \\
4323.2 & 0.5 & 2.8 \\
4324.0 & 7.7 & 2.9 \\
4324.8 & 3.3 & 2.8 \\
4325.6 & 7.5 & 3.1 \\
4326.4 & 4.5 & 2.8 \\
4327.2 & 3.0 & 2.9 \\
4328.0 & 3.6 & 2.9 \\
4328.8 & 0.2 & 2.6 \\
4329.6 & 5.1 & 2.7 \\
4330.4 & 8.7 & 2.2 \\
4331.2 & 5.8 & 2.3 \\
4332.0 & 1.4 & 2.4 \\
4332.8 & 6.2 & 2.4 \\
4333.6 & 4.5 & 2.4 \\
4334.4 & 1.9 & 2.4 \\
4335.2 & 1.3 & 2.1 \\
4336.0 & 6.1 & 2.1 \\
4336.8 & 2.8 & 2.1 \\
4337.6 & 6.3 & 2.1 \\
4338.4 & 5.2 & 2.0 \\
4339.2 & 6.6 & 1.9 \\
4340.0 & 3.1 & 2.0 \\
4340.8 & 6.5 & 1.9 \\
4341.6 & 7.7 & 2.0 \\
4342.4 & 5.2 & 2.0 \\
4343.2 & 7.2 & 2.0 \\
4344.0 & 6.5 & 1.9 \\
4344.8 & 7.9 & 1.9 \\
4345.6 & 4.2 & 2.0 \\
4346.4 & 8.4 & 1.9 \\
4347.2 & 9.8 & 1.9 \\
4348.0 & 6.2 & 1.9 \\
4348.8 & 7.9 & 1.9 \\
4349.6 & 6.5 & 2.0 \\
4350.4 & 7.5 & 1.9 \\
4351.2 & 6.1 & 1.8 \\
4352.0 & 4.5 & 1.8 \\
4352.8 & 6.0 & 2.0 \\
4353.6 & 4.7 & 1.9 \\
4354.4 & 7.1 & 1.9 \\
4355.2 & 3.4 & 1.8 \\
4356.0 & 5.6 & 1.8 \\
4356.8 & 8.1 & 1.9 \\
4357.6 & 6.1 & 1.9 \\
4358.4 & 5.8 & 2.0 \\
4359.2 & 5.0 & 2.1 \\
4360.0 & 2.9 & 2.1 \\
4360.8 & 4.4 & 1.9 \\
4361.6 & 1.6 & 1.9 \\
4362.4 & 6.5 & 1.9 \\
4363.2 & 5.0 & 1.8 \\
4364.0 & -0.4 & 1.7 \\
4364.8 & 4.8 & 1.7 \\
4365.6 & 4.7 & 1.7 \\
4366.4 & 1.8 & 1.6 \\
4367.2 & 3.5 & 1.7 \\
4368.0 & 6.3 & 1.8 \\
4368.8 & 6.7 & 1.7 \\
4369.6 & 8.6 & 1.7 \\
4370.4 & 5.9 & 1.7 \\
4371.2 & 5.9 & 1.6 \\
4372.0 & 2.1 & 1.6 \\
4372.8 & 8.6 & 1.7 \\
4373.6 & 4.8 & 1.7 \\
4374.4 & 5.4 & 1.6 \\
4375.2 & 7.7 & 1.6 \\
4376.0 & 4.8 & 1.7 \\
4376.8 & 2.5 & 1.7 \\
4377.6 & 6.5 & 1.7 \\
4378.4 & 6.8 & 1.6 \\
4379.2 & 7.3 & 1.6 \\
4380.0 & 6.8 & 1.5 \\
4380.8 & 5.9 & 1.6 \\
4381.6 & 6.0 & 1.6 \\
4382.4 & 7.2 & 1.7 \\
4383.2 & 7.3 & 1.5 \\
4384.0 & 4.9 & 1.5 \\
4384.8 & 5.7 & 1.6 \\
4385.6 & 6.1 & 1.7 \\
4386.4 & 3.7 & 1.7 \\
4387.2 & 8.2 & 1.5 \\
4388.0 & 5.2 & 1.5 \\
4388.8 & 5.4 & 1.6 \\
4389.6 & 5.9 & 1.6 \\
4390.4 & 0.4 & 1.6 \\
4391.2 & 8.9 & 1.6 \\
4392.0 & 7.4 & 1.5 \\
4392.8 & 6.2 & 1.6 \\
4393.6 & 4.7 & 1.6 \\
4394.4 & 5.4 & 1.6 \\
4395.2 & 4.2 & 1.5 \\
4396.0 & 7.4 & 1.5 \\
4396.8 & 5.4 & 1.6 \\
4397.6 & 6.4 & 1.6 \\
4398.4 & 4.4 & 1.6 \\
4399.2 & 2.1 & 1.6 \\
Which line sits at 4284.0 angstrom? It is [O II]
